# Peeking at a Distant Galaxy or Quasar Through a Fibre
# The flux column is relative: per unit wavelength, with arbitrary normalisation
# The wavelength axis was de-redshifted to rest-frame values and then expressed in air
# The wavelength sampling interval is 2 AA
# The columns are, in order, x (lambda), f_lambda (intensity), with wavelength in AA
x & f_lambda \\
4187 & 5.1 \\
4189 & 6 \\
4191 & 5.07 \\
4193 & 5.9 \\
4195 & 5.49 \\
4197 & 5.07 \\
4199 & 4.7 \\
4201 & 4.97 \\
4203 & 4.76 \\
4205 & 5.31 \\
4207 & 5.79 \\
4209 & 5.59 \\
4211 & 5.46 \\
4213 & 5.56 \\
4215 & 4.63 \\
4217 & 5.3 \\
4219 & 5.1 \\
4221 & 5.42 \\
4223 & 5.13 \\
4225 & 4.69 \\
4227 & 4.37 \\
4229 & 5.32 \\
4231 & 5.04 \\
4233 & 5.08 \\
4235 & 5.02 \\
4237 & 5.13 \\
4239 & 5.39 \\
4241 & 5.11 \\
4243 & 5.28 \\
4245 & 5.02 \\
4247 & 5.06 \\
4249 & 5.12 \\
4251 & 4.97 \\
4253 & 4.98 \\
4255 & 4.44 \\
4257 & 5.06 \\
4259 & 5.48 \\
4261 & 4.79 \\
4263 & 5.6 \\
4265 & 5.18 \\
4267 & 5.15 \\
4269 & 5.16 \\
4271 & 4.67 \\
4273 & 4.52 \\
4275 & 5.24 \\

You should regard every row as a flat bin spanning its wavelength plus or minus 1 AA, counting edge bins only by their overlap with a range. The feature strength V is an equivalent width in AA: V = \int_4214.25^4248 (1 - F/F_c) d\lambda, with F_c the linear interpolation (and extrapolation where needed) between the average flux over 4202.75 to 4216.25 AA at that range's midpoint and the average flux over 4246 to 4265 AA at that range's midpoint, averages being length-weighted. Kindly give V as 0.9 AA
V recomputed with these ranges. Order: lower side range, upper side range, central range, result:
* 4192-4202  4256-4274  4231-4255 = 0.2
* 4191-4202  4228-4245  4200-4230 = 0.2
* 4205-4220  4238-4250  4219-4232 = 0.7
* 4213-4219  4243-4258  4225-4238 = 0.2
